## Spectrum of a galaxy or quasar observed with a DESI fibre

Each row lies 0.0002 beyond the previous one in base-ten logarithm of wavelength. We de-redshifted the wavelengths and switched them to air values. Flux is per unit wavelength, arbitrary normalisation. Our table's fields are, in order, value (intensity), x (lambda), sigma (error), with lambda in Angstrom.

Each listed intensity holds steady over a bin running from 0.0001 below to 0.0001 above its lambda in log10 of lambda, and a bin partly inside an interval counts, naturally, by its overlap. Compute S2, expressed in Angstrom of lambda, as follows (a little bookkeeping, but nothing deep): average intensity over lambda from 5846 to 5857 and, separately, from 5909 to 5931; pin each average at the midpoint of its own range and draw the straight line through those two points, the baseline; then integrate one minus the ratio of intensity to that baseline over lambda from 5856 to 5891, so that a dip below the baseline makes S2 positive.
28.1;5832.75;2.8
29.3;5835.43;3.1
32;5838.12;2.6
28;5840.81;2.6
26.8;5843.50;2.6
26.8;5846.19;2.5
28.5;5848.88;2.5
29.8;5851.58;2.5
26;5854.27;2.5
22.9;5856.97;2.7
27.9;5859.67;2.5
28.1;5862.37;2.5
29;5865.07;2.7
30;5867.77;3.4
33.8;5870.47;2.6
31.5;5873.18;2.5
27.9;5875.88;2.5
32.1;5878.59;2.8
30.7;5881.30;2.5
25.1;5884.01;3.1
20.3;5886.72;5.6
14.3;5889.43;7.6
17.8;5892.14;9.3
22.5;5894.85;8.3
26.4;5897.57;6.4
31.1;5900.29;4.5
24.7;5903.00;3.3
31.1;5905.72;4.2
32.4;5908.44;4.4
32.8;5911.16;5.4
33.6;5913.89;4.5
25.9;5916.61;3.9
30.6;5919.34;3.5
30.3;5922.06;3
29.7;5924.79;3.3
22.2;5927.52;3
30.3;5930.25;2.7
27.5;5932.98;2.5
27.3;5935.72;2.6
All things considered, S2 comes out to 1.0 Angstrom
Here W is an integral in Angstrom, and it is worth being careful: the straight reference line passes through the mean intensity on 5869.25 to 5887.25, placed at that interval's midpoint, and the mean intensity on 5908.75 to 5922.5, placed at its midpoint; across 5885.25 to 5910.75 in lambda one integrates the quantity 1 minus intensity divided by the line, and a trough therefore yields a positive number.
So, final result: 4.45 Angstrom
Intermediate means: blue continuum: 29.1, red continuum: 30.8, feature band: 24.8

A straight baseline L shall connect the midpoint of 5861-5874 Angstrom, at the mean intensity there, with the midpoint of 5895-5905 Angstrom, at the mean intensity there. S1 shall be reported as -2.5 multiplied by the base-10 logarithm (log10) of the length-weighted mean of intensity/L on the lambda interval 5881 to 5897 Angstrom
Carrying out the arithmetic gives 0.30 mag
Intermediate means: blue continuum 30.4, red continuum 27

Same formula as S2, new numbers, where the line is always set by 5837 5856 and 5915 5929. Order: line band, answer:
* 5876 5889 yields 0.8 Angstrom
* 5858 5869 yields -0.2 Angstrom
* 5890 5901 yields 1.8 Angstrom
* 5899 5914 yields -1.5 Angstrom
